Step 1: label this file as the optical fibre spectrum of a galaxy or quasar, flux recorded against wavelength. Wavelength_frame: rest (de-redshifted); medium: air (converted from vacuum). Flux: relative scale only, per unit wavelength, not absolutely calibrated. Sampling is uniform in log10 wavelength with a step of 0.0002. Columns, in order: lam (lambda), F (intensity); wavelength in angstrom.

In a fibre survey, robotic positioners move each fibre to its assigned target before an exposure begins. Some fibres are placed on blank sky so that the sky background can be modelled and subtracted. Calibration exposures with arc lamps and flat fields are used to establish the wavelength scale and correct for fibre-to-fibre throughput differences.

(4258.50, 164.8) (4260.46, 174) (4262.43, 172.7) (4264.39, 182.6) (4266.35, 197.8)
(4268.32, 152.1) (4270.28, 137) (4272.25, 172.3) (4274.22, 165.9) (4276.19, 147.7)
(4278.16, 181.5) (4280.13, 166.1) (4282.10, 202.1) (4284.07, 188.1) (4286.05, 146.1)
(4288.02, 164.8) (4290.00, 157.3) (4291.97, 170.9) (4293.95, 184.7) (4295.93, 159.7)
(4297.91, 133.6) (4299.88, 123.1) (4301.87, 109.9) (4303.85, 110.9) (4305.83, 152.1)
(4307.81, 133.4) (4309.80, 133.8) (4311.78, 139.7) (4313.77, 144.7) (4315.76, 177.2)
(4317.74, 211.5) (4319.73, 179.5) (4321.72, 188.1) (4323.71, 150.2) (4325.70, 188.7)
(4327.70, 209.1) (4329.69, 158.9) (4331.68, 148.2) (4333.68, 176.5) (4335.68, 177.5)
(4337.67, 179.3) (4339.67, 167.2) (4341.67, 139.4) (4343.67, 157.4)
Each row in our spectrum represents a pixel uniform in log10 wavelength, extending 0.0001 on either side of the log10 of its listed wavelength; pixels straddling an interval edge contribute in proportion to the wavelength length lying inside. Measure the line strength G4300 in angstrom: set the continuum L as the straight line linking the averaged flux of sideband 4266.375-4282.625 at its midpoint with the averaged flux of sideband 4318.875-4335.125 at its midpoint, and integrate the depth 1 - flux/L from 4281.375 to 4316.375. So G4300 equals 3.9 angstrom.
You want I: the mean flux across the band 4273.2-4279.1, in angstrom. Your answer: 165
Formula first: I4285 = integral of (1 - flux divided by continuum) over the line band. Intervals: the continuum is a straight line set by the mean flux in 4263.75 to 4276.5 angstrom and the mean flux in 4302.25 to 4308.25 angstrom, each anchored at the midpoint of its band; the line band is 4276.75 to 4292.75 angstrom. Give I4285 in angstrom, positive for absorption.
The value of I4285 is -2.2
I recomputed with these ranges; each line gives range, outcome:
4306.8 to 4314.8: 138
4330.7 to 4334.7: 162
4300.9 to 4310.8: 128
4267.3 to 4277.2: 155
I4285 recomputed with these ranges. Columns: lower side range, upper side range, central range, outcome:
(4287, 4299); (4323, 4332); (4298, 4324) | 2.84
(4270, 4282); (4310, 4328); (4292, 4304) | 2.00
